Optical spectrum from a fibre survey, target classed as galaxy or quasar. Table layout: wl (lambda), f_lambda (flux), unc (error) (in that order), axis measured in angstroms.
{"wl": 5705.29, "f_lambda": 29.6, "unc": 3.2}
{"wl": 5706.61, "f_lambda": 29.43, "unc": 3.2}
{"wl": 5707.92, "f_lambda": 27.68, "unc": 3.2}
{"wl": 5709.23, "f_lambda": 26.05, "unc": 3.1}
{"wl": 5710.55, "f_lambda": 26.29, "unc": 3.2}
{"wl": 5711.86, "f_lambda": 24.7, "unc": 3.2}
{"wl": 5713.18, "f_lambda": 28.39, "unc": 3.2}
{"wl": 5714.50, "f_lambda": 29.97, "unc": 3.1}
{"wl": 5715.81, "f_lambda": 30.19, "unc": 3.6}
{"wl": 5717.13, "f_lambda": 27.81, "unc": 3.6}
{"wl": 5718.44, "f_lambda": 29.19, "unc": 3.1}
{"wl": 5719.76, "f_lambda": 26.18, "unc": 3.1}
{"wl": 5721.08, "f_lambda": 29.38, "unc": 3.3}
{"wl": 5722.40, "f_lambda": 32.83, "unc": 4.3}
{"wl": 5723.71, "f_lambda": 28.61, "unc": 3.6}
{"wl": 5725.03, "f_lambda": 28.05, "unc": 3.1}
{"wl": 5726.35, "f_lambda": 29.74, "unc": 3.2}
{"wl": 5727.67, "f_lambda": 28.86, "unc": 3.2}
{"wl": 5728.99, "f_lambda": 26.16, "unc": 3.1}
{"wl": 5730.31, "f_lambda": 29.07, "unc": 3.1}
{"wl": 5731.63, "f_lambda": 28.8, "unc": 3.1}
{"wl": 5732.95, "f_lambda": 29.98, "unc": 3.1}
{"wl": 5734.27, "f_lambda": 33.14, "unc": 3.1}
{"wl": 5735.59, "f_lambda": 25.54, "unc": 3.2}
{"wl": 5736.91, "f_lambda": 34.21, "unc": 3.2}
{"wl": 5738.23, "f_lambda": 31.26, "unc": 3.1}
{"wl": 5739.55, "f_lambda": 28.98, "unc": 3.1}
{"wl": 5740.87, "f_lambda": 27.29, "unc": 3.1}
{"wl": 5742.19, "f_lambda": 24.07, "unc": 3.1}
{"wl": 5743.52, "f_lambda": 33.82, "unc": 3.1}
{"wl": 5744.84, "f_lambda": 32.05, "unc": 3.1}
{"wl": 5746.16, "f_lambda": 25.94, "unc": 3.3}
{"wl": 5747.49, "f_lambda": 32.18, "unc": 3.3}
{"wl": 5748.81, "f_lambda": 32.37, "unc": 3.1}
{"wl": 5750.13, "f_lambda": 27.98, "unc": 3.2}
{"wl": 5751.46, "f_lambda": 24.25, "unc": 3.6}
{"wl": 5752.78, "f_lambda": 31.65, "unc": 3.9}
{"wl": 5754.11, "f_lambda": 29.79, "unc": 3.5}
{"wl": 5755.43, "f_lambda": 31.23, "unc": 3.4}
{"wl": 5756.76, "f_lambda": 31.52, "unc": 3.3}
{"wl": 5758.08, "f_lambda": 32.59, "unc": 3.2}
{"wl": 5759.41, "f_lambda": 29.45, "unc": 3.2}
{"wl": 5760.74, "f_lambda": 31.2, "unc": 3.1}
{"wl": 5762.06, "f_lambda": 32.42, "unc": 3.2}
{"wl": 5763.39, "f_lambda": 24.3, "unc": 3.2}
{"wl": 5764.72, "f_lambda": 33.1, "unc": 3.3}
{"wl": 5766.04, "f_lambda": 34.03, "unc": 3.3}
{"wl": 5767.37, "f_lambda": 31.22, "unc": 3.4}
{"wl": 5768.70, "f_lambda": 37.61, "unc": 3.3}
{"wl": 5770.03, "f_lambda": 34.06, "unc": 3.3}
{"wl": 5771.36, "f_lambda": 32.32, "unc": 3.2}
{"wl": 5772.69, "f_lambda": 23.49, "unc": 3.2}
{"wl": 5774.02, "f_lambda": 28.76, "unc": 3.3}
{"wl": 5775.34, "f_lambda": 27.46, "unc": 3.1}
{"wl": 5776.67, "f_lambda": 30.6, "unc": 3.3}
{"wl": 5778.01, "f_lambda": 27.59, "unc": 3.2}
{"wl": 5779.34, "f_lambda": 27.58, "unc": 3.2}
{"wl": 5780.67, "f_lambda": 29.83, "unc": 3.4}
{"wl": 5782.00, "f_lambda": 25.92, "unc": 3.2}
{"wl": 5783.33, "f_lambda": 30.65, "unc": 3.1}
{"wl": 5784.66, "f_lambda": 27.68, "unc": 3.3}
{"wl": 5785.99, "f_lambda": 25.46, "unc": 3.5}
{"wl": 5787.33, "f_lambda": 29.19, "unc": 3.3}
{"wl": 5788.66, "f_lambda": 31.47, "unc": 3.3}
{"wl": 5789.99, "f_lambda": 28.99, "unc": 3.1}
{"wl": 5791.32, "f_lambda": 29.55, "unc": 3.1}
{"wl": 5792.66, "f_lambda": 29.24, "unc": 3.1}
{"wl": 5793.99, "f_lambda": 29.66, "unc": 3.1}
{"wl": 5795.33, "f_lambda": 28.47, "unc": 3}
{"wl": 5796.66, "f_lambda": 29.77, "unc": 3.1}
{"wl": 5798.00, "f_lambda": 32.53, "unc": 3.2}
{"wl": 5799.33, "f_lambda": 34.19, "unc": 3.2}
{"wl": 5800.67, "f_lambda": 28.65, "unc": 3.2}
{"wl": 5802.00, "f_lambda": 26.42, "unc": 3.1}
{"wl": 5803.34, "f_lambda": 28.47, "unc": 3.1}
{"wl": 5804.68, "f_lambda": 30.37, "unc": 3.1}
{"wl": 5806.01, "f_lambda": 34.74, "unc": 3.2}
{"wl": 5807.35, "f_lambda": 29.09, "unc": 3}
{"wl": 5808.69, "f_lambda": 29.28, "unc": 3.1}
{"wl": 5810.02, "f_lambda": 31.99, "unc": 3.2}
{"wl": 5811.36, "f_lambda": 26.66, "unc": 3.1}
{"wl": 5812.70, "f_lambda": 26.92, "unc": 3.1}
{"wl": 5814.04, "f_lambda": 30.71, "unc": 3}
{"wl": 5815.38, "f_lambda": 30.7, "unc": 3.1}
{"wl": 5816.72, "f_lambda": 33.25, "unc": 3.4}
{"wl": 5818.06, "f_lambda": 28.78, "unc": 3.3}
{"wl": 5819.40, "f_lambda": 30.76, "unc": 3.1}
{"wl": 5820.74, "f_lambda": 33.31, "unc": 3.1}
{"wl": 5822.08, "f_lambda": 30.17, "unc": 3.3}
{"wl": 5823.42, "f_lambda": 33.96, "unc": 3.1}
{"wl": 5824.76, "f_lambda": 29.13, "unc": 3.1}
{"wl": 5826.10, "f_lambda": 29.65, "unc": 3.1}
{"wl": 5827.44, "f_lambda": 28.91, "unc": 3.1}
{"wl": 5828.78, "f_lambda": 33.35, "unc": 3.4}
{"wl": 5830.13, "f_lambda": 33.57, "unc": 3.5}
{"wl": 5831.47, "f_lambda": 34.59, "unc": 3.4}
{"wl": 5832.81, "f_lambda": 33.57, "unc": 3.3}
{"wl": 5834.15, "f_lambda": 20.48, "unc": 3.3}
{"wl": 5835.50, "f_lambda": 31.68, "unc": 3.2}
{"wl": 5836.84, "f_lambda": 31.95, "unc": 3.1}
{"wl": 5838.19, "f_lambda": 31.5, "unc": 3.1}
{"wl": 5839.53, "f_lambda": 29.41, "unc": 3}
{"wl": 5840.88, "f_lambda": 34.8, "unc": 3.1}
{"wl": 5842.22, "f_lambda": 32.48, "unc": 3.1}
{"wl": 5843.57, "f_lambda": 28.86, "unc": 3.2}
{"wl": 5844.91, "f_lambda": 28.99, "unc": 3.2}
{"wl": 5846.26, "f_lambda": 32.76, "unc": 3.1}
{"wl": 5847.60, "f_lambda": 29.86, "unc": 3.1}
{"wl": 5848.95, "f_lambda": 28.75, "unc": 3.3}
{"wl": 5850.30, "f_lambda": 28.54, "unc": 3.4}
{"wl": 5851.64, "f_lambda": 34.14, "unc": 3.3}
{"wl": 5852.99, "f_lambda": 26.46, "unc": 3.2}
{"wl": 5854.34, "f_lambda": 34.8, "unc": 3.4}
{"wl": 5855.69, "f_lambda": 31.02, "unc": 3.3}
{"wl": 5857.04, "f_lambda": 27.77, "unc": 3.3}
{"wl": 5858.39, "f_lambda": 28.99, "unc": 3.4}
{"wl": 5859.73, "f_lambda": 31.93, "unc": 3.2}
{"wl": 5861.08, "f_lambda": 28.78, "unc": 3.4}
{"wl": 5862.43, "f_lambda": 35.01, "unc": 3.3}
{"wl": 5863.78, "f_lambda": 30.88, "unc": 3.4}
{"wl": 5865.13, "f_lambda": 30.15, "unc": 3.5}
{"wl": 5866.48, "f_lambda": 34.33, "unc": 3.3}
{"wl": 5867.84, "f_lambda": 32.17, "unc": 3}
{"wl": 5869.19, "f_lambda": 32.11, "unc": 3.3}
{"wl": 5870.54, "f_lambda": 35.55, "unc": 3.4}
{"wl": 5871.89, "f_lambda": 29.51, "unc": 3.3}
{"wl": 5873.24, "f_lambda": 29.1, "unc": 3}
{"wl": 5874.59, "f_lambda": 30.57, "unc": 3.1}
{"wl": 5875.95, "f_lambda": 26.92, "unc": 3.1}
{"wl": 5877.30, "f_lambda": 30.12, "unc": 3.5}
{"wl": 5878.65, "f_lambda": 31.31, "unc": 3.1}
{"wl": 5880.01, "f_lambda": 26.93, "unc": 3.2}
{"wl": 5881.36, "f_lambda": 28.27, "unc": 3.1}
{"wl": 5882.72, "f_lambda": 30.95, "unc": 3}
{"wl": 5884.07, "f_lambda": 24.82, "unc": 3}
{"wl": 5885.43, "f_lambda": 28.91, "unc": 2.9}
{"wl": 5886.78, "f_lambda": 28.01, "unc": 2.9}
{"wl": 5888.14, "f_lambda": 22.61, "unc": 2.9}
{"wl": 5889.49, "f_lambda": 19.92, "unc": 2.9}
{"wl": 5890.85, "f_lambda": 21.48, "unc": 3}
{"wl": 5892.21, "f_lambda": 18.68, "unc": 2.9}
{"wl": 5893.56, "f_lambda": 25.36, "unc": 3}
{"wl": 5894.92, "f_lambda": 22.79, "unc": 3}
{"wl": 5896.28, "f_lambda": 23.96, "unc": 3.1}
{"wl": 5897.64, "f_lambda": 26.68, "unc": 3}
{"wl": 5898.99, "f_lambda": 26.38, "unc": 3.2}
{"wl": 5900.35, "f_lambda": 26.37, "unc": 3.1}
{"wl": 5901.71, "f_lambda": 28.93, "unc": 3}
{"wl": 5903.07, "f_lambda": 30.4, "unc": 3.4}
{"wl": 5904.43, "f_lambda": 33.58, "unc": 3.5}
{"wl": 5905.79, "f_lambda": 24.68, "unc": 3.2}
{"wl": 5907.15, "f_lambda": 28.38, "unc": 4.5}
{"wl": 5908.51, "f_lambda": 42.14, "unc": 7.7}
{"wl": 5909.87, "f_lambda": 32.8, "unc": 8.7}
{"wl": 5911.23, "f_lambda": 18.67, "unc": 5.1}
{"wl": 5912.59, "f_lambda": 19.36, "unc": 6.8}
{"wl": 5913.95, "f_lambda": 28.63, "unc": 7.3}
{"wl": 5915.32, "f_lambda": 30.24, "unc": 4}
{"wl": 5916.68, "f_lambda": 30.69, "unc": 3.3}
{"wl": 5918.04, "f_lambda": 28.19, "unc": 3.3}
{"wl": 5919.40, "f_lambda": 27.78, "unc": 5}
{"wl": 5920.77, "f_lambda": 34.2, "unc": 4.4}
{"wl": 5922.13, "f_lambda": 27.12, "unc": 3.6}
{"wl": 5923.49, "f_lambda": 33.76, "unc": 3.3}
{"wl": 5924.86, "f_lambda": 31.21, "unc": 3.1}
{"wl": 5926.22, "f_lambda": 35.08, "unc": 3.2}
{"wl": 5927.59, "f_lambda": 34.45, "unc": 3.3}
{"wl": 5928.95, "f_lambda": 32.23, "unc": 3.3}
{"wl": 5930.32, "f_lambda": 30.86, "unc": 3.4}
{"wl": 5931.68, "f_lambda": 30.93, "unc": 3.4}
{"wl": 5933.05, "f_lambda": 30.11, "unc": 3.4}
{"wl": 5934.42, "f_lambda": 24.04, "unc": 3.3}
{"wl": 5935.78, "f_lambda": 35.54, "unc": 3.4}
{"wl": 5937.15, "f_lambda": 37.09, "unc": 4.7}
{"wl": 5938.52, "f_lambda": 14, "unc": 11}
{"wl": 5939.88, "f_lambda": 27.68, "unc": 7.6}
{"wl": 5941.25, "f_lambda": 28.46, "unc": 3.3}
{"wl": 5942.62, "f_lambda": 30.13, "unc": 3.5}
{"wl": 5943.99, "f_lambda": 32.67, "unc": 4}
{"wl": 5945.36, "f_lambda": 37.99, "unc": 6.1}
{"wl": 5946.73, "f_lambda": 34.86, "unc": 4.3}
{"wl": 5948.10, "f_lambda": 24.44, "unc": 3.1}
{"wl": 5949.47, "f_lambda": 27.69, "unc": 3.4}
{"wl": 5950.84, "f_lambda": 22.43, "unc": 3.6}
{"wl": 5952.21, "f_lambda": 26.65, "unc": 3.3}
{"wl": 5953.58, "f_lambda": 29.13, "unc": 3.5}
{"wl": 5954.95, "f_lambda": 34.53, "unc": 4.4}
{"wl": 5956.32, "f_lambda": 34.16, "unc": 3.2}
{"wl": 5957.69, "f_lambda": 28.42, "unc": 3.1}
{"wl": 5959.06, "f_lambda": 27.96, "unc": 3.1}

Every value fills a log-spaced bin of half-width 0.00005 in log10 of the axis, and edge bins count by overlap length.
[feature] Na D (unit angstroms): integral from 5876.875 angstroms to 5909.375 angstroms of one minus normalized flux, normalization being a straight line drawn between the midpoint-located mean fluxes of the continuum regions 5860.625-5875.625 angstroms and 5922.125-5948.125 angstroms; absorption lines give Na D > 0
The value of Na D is 4.30 angstroms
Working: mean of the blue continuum 31.6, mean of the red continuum 30.9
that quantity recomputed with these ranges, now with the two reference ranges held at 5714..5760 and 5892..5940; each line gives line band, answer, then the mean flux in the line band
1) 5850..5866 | -1.0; 30.8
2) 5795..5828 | -1.2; 30.3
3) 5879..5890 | 0.9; 26.5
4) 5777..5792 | 0.4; 28.6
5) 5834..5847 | -0.7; 30.7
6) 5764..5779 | -0.7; 30.8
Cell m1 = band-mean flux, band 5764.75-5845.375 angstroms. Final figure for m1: 30.3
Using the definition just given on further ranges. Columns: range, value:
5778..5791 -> 28.5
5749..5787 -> 29.8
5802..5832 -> 30.7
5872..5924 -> 27.6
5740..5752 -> 28.9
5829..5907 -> 29.2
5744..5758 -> 30.1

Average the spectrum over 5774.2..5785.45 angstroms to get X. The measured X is 28.4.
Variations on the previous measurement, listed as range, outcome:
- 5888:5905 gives 25.2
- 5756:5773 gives 31.5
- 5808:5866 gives 30.7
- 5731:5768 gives 30.2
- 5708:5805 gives 29.5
